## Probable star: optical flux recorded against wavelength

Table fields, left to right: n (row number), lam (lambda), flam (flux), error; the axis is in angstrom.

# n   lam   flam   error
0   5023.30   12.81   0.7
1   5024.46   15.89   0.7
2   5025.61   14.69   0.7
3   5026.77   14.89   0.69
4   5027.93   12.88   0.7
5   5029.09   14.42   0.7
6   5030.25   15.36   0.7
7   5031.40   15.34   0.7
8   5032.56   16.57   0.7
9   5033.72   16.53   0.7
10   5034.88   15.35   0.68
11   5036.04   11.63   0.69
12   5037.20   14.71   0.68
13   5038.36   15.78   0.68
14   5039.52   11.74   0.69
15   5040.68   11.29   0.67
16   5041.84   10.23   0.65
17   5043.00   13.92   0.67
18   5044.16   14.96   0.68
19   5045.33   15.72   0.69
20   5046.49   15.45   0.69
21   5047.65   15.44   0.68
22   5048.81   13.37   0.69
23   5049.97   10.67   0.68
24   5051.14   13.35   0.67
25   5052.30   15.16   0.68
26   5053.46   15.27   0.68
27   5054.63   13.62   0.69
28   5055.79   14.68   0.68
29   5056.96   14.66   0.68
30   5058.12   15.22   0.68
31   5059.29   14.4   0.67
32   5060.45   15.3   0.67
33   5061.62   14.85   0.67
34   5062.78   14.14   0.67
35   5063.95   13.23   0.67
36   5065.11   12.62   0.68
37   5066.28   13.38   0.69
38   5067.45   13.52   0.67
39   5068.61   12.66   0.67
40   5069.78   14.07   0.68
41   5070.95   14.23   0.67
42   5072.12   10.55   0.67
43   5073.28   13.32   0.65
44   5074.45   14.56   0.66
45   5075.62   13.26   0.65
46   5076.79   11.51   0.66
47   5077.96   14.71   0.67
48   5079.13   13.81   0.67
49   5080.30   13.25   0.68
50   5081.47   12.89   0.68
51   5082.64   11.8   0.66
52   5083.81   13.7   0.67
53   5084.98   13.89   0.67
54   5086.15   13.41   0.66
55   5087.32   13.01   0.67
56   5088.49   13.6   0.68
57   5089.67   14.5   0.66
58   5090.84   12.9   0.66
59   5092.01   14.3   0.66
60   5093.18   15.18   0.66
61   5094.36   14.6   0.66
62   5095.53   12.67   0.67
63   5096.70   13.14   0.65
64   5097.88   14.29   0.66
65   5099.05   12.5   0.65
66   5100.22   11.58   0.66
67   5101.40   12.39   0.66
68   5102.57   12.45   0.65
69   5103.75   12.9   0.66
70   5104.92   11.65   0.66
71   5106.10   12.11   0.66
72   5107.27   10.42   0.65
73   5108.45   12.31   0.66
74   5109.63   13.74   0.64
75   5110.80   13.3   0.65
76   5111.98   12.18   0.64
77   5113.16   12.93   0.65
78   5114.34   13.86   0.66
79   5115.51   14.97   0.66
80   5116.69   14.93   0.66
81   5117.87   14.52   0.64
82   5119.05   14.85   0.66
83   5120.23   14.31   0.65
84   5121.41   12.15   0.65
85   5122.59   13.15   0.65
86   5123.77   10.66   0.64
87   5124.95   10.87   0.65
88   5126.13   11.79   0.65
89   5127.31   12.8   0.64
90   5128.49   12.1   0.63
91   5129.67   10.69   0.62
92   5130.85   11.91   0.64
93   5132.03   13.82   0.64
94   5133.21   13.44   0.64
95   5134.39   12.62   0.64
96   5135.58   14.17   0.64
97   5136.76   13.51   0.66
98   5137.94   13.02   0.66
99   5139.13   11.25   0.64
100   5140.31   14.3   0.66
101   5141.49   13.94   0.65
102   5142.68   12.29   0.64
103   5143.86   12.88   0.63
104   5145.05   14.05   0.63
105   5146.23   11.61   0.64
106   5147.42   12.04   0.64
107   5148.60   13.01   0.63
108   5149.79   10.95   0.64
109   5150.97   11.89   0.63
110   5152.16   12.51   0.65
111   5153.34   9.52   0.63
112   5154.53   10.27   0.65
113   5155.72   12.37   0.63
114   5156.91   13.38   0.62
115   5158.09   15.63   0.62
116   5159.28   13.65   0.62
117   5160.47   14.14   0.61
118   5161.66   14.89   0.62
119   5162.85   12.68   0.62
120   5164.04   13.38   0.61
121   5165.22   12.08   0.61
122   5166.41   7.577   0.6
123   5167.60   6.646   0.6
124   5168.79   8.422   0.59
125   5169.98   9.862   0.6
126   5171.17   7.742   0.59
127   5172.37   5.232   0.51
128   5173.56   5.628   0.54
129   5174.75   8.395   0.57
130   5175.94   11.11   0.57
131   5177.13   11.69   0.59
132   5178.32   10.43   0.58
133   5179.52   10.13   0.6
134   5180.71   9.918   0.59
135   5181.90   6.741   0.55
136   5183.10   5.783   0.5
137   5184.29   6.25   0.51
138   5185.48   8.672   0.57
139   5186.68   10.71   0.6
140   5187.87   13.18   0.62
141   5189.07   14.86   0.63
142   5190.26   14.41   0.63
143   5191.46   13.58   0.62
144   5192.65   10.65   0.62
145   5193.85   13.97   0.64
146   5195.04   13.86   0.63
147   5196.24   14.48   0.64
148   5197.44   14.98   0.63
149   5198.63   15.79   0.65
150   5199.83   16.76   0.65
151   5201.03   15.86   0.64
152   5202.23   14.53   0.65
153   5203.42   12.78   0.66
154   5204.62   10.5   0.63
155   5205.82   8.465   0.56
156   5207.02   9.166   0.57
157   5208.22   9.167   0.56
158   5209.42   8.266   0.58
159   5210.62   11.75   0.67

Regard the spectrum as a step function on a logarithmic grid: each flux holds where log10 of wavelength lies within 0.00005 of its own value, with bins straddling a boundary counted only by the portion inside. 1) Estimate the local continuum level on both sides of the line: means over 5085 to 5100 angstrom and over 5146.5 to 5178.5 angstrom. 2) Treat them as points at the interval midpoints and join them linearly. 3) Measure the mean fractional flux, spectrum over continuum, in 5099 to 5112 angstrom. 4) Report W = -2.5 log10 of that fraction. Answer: 0.07 mag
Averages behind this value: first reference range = 13.6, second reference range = 10.9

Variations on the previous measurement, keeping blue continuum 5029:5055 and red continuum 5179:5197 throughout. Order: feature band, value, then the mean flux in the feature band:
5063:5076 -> 0.03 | 13.2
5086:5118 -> -0.02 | 13.2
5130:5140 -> -0.06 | 12.9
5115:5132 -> -0.03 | 12.9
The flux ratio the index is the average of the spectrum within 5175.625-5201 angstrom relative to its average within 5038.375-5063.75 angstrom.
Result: 0.85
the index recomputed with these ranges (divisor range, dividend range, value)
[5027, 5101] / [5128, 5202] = 0.86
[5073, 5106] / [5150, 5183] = 0.79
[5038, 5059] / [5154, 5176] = 0.77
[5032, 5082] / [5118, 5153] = 0.91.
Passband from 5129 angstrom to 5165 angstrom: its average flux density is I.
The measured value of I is 12.8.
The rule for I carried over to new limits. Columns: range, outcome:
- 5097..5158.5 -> 12.7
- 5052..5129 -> 13.3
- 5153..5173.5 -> 10.9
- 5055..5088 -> 13.6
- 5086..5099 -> 13.7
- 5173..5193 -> 10.1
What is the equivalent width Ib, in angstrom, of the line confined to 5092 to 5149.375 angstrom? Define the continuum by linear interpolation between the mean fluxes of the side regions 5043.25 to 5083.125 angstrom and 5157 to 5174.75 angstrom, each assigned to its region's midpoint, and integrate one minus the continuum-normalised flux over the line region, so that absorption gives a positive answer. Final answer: -4.6 angstrom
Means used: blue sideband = 13.8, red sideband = 10.5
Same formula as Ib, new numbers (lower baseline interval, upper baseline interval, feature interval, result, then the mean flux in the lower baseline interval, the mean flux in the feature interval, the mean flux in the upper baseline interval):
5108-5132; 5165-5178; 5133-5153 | -3.26 angstrom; 12.9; 12.7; 8.52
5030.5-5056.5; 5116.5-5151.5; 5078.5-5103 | 0.16 angstrom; 14.1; 13.3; 12.8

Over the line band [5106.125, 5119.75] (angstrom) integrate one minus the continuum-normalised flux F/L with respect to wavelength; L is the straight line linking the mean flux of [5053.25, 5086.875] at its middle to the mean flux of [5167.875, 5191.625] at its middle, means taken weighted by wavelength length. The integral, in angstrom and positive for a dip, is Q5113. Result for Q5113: -1.57 angstrom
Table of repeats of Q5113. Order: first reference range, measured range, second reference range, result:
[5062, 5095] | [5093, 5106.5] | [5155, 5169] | 0.24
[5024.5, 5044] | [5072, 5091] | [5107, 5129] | 0.28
